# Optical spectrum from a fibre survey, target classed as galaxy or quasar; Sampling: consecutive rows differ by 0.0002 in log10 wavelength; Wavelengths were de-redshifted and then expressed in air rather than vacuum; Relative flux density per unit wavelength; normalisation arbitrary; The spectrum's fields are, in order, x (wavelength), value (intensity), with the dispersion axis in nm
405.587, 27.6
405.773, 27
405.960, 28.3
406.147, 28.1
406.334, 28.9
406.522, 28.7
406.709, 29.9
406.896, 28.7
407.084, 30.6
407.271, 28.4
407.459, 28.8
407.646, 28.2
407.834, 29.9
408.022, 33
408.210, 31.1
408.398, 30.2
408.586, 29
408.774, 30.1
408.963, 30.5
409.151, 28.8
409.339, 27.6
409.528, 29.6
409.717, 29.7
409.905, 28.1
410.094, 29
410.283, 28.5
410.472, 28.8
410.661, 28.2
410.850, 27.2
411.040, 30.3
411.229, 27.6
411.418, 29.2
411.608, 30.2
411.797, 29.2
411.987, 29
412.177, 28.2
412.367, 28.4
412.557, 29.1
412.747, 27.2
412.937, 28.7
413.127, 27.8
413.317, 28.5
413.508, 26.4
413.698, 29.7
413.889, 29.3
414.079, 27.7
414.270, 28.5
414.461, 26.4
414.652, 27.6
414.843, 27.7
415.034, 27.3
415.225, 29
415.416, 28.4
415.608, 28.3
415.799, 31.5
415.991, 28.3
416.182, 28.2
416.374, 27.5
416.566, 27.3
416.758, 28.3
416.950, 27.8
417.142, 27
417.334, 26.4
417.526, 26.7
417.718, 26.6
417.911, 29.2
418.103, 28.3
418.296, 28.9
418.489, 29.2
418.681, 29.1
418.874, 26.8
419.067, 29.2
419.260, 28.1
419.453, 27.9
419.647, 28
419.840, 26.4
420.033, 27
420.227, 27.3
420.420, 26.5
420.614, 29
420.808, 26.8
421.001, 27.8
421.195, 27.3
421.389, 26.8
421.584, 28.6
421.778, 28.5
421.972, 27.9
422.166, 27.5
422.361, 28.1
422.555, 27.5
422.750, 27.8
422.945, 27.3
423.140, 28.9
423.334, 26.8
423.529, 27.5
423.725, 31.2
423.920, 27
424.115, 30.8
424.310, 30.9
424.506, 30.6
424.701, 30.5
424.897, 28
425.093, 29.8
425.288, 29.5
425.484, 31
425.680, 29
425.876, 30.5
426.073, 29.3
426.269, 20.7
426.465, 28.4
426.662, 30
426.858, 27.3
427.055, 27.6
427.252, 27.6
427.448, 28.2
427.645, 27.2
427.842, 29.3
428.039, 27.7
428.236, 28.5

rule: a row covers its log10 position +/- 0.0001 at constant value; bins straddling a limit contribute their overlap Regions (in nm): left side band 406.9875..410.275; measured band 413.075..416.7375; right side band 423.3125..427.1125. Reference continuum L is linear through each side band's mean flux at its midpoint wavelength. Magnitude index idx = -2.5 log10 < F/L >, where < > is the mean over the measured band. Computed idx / 0.04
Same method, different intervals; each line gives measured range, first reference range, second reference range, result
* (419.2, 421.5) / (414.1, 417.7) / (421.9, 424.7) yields 0.04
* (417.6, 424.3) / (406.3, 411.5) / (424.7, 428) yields 0.02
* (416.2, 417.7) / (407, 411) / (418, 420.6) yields 0.04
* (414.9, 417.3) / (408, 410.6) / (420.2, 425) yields 0.03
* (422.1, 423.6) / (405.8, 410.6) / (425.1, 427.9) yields 0.03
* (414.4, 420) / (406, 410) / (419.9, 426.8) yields 0.03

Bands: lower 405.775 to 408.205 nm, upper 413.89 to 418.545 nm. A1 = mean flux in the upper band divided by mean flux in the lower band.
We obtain 1.0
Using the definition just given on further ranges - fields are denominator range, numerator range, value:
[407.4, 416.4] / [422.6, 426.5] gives 1.00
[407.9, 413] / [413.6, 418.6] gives 0.97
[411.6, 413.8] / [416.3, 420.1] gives 0.98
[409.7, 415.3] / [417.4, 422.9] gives 0.98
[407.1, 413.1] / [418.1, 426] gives 0.98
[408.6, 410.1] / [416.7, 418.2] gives 0.94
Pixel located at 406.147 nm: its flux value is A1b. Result 28.1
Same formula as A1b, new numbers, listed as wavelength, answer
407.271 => 28.4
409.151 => 28.8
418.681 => 29.1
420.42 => 26.5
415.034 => 27.3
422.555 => 27.5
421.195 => 27.3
